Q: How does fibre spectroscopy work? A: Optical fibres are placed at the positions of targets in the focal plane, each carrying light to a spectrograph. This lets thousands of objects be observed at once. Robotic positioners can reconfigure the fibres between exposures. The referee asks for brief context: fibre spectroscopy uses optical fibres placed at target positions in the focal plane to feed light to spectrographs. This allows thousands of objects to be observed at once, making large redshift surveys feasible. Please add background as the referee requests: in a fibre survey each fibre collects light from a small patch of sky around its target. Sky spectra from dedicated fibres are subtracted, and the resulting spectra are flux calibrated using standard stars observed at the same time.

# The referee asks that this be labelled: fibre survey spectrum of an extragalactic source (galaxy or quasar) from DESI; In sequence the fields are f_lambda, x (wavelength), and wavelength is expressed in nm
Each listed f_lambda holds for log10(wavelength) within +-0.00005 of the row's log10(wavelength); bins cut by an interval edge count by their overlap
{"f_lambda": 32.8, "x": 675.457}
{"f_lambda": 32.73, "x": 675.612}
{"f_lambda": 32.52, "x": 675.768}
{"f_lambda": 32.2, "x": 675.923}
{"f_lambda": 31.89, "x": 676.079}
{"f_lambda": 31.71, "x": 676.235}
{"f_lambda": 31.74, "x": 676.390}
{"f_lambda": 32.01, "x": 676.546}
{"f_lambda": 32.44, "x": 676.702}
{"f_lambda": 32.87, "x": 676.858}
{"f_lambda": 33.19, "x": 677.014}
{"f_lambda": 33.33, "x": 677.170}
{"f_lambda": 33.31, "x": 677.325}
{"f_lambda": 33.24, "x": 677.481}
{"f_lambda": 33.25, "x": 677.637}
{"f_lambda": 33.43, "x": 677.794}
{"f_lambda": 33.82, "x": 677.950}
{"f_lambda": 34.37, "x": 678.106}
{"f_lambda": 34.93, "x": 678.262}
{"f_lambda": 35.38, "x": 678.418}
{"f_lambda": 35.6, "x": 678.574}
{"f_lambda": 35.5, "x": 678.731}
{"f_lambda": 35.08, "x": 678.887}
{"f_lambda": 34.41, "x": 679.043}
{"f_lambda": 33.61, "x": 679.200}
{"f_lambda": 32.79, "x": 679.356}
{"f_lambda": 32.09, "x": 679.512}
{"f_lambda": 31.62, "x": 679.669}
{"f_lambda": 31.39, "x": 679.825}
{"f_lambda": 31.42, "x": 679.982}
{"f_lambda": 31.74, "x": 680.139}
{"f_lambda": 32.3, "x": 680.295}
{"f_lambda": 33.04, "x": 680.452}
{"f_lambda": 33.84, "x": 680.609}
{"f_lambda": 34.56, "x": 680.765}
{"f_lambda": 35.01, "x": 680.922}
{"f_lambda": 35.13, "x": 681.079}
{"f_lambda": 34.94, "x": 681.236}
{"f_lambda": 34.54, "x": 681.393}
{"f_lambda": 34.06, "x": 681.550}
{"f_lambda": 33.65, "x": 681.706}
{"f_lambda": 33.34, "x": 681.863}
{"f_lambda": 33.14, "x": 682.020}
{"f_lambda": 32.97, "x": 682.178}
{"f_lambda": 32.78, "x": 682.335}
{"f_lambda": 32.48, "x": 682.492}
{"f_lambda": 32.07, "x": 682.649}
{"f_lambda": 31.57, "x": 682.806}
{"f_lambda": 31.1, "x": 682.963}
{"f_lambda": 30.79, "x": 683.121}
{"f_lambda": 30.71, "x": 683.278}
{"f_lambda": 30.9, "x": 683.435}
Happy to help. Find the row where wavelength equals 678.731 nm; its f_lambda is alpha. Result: 35.5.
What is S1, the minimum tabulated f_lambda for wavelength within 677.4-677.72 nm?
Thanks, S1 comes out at 33.24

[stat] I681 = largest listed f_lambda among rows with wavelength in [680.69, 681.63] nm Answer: 35.13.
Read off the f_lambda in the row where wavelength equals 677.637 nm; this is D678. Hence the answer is 33.25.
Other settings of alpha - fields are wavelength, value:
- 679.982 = 31.42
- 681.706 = 33.65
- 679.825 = 31.39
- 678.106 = 34.37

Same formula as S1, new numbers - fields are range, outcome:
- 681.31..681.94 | 33.34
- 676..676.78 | 31.71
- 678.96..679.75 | 31.62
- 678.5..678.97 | 35.08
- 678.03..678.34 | 34.37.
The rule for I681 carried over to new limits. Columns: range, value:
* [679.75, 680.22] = 31.74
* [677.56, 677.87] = 33.43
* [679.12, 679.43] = 33.61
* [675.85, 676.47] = 32.2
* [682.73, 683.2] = 31.57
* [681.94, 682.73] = 33.14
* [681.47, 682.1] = 34.06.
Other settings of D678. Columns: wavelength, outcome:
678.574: 35.6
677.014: 33.19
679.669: 31.62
